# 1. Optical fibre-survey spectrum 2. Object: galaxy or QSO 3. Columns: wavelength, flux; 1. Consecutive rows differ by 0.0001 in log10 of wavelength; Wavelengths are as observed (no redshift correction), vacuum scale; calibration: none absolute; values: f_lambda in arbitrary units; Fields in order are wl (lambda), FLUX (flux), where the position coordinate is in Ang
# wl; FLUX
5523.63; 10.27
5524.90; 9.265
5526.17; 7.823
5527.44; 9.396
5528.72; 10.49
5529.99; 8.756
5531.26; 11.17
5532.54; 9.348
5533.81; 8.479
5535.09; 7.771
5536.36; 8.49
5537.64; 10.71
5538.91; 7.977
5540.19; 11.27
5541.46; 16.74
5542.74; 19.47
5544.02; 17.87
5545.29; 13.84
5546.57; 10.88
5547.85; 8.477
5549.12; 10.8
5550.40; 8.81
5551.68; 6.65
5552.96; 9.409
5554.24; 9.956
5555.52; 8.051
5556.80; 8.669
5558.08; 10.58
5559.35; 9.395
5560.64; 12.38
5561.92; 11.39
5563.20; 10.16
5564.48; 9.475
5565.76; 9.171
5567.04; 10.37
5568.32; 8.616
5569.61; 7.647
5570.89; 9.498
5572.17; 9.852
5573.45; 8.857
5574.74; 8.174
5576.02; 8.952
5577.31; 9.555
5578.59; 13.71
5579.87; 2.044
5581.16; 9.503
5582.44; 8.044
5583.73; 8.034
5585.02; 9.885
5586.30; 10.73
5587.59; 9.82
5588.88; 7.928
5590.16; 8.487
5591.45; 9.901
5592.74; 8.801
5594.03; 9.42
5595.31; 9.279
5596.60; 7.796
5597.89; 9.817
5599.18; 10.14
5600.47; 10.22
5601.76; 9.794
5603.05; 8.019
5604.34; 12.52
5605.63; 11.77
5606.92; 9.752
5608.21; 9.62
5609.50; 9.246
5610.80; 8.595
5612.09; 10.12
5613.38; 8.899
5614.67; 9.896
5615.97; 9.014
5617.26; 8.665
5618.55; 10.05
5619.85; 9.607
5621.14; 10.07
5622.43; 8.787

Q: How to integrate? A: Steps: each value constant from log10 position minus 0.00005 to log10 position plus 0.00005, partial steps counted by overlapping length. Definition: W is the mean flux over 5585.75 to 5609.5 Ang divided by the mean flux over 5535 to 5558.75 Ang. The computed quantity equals 0.88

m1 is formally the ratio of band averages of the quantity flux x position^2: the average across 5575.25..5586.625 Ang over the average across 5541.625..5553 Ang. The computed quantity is 0.7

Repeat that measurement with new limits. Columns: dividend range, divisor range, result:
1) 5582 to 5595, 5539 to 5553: 0.76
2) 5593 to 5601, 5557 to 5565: 0.91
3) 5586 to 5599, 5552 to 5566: 0.95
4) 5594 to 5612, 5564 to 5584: 1.11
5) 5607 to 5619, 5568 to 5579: 1.01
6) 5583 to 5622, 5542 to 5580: 0.95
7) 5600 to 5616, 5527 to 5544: 0.91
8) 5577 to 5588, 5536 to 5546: 0.68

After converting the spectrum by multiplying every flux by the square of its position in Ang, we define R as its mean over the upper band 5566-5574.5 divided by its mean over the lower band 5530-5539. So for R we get 1.0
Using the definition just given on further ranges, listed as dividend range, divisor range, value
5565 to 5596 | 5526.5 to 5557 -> 0.87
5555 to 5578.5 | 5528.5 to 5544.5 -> 0.85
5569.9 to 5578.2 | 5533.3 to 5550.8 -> 0.80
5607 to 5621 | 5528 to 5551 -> 0.86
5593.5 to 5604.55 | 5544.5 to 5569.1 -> 0.98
